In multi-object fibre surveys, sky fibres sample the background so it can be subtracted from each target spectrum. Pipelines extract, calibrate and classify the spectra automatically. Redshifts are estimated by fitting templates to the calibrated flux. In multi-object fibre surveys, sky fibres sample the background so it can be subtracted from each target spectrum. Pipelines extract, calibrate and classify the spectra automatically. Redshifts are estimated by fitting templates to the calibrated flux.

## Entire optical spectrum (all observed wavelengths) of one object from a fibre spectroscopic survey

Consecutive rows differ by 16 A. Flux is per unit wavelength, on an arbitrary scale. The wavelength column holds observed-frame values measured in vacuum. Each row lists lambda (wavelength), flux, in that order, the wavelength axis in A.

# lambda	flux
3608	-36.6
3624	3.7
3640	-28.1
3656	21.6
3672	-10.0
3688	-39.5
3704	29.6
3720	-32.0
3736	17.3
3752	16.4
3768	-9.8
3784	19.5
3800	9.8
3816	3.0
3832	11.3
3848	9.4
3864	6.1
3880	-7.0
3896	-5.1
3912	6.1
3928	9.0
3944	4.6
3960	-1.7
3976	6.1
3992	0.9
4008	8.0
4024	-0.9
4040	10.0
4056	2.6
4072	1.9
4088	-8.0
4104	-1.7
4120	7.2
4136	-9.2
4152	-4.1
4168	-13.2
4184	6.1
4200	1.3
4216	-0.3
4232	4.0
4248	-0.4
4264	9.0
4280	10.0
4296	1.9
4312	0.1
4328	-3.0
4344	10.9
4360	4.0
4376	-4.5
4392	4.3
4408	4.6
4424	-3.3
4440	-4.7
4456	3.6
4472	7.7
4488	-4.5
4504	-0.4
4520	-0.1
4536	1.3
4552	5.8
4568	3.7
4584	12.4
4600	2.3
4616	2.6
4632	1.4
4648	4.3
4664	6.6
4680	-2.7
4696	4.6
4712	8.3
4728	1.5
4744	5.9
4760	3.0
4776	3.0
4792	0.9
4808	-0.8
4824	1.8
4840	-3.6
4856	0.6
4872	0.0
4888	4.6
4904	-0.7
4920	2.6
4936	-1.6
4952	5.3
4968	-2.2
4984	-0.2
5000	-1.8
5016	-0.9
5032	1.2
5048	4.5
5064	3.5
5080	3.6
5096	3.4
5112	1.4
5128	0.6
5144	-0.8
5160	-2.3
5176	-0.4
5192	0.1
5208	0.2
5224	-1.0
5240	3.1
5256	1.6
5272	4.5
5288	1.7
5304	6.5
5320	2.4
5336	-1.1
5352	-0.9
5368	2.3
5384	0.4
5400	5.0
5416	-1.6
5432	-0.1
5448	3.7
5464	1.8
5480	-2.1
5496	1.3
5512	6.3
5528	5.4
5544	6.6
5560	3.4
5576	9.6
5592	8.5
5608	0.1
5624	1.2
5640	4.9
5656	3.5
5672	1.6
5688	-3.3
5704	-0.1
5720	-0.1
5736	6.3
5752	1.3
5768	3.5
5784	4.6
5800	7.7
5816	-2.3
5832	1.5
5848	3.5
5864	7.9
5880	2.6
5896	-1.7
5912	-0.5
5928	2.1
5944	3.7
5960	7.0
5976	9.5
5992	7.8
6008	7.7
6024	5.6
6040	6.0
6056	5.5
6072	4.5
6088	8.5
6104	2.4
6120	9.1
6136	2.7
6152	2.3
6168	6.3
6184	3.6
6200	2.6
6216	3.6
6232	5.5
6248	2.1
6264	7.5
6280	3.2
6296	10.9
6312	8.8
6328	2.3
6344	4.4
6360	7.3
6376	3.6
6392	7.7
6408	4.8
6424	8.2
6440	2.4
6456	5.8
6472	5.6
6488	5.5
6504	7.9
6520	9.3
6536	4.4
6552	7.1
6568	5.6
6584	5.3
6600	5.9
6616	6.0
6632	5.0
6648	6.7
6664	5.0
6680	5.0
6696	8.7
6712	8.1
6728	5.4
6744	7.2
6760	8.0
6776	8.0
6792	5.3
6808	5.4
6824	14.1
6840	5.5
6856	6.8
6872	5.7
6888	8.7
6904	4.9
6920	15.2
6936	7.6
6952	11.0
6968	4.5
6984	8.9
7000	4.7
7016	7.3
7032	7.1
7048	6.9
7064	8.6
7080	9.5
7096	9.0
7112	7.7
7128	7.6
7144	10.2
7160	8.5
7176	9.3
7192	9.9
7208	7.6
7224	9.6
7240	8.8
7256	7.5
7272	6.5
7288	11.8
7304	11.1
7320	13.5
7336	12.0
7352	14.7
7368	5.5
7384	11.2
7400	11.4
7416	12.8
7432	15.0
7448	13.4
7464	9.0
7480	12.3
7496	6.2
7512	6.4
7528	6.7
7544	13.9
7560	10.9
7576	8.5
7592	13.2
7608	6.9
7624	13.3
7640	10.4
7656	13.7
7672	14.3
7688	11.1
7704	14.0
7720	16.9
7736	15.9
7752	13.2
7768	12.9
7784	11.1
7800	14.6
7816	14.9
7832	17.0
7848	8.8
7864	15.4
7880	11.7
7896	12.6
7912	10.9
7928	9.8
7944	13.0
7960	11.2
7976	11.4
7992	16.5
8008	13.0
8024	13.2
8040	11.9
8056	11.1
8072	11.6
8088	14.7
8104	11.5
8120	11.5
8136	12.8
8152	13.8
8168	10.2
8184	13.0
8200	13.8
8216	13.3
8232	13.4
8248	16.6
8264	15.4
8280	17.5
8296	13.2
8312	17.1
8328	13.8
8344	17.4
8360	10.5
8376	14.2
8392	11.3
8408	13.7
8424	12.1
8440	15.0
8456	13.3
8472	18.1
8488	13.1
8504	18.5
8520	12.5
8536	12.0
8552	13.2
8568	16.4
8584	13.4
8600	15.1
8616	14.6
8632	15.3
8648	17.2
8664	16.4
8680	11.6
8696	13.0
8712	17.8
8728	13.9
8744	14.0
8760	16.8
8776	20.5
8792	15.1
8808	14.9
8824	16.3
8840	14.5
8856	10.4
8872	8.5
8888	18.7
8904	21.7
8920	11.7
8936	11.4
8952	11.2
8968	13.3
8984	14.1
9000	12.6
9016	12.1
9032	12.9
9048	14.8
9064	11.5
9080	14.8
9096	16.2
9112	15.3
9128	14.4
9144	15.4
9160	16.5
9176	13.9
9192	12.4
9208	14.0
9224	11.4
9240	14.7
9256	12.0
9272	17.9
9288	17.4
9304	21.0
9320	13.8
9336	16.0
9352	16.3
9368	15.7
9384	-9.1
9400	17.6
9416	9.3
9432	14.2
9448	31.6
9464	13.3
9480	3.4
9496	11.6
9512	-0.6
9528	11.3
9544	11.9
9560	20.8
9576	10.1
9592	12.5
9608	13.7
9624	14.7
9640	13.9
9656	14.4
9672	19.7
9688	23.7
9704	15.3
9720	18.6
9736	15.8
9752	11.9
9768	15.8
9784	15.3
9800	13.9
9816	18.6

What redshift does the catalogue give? 0.830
